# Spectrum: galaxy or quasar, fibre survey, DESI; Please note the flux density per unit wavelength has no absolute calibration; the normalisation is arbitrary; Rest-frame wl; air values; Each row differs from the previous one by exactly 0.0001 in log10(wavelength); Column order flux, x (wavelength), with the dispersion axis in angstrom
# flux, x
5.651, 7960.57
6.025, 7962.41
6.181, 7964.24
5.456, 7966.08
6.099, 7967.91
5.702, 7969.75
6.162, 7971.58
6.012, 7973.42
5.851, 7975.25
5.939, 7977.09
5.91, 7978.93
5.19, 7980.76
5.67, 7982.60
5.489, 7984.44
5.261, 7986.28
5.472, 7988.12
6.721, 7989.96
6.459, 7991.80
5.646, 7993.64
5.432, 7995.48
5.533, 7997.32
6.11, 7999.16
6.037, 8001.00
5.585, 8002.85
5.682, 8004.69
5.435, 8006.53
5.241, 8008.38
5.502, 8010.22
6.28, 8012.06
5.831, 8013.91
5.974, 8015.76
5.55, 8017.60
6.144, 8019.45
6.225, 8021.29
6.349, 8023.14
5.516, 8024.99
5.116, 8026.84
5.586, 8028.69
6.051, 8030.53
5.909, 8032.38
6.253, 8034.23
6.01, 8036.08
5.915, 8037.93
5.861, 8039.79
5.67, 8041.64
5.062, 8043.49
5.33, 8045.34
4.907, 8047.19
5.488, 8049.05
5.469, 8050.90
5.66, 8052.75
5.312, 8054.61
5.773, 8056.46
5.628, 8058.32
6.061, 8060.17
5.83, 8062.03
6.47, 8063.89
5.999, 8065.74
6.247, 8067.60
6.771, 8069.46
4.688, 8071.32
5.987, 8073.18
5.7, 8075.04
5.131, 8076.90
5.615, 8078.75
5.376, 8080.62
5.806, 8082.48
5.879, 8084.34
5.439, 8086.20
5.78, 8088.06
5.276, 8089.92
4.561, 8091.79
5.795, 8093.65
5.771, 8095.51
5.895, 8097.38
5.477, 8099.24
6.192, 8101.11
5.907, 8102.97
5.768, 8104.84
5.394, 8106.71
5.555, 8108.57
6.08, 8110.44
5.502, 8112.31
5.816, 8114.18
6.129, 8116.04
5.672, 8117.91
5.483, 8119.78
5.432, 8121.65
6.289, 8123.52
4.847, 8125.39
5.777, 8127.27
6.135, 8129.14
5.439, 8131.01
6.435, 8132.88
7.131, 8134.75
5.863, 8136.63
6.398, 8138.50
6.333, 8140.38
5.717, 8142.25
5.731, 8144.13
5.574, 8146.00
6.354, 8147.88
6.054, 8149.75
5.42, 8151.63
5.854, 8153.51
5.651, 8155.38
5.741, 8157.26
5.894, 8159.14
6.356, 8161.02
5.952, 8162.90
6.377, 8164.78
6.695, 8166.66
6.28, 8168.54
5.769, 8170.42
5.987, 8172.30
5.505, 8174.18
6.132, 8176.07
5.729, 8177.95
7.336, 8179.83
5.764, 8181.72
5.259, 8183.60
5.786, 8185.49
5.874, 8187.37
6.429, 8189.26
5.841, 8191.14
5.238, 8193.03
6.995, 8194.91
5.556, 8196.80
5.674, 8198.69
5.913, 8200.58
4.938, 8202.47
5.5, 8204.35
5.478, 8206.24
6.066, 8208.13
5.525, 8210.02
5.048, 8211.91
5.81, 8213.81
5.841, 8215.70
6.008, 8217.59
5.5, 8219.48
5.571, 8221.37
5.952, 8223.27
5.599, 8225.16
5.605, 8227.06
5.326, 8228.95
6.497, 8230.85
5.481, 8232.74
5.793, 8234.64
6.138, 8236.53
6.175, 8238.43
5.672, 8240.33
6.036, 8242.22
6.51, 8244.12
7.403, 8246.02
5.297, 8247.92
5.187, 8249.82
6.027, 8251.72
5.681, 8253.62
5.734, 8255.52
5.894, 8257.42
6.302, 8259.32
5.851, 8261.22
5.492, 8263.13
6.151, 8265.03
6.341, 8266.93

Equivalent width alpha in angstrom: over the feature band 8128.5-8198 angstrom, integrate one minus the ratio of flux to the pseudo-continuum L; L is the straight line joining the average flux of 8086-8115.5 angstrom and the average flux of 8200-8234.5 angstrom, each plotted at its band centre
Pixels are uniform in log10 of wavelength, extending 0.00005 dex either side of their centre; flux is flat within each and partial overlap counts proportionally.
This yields -4.5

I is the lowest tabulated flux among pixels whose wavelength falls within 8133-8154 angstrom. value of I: 5.42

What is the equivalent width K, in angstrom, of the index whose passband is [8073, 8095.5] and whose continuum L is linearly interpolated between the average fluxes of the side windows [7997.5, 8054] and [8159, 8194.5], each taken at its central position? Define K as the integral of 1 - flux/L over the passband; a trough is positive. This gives 1.2 angstrom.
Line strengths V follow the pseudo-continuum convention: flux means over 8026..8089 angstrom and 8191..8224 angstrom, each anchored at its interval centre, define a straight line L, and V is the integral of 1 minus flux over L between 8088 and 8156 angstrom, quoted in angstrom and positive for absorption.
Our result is -1.2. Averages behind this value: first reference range 5.7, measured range 5.8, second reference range 5.69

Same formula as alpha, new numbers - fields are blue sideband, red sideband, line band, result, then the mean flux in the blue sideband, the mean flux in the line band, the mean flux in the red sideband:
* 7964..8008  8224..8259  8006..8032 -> 0.07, 5.78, 5.78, 5.9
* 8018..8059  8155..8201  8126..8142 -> -0.66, 5.69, 6.14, 5.99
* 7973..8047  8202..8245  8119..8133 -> 0.16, 5.76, 5.69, 5.75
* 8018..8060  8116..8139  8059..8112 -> 0.73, 5.7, 5.73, 5.91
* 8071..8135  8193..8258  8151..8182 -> -1.59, 5.69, 6.04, 5.8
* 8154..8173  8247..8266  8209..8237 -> 0.79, 6.07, 5.71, 5.76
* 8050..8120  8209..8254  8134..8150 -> -1.02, 5.71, 6.12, 5.82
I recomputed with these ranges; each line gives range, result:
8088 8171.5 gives 4.561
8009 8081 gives 4.688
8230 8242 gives 5.481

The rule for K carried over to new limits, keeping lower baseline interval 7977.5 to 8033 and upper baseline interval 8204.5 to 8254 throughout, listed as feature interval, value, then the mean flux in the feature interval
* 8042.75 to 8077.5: 0.7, 5.67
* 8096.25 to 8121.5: 0.2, 5.75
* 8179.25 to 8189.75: -0.4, 6.01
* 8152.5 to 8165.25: -0.4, 5.96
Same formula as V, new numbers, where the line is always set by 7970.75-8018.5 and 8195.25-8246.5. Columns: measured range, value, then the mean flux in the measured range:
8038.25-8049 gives 0.7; 5.4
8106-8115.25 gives 0.2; 5.69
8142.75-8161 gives -0.1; 5.83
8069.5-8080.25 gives 0.5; 5.53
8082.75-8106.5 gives 0.6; 5.64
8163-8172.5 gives -0.7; 6.22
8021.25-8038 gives -0.3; 5.87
